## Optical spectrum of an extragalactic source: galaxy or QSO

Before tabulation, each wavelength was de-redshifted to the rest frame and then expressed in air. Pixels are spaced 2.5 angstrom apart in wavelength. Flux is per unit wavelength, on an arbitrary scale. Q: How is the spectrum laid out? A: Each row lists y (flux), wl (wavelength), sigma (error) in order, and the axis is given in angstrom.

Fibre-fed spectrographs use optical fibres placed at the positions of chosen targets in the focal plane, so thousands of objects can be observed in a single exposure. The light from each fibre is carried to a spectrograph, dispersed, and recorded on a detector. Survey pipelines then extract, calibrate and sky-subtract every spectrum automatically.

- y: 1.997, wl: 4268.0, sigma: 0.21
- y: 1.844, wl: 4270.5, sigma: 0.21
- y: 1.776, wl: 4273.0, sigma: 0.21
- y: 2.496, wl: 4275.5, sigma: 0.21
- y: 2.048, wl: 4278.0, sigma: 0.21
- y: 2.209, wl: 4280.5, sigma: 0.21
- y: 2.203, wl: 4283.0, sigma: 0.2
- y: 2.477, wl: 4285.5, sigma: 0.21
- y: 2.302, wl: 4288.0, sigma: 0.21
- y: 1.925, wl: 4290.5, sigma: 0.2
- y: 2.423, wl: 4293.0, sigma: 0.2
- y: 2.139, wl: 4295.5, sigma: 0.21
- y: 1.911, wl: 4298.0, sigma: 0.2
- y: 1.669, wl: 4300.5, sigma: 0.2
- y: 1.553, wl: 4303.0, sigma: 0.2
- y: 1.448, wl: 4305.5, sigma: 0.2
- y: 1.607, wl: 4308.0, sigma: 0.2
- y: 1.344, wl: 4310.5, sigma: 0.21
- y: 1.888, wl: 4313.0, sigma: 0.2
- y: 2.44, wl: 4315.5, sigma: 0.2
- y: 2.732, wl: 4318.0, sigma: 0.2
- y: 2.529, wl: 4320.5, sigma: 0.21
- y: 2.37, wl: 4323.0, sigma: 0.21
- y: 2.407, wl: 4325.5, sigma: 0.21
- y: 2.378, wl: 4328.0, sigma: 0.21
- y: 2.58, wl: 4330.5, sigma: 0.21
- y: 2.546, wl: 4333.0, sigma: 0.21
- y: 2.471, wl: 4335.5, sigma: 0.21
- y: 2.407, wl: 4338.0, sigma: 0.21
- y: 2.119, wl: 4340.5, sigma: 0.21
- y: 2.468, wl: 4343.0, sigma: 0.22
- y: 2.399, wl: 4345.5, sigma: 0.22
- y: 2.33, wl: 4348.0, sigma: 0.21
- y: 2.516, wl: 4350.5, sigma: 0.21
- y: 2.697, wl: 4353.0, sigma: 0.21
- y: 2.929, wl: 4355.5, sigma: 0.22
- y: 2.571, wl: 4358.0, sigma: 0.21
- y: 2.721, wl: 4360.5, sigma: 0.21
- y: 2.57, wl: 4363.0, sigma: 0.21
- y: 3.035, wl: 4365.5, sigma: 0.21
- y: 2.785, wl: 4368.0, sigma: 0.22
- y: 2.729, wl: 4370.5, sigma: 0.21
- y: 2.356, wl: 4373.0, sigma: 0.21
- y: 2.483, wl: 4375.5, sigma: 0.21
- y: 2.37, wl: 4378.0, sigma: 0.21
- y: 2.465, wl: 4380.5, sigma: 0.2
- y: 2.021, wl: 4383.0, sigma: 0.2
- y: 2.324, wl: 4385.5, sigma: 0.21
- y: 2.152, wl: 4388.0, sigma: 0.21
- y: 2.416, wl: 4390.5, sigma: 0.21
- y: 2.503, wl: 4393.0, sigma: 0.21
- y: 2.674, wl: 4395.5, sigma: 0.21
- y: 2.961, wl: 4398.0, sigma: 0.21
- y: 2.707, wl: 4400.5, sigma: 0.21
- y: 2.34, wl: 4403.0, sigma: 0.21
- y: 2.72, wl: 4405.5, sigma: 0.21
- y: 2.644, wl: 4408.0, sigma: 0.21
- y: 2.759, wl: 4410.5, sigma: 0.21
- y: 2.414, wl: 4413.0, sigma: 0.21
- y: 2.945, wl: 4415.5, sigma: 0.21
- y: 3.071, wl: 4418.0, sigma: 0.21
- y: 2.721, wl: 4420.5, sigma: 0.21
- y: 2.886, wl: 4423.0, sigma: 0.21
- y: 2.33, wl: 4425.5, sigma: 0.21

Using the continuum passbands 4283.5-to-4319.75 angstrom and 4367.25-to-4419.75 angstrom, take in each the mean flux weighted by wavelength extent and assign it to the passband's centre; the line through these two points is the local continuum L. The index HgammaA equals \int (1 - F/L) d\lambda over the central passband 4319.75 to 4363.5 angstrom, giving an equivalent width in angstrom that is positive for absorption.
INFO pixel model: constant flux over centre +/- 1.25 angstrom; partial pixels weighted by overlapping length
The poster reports -4.93 angstrom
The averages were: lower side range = 2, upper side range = 2.56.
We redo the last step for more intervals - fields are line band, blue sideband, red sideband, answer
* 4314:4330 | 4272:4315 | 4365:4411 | -2.4 angstrom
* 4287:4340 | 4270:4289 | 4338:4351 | 3.1 angstrom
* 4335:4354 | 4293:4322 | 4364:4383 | -1.0 angstrom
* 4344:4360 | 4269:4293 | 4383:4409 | -1.3 angstrom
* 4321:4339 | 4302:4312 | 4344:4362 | -3.7 angstrom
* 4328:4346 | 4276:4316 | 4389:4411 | -1.6 angstrom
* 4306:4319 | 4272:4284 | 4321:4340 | 2.2 angstrom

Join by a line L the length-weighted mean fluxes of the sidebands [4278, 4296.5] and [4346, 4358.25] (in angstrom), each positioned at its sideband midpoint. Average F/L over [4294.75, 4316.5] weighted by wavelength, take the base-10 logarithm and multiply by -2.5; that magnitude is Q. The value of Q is 0.30 mag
